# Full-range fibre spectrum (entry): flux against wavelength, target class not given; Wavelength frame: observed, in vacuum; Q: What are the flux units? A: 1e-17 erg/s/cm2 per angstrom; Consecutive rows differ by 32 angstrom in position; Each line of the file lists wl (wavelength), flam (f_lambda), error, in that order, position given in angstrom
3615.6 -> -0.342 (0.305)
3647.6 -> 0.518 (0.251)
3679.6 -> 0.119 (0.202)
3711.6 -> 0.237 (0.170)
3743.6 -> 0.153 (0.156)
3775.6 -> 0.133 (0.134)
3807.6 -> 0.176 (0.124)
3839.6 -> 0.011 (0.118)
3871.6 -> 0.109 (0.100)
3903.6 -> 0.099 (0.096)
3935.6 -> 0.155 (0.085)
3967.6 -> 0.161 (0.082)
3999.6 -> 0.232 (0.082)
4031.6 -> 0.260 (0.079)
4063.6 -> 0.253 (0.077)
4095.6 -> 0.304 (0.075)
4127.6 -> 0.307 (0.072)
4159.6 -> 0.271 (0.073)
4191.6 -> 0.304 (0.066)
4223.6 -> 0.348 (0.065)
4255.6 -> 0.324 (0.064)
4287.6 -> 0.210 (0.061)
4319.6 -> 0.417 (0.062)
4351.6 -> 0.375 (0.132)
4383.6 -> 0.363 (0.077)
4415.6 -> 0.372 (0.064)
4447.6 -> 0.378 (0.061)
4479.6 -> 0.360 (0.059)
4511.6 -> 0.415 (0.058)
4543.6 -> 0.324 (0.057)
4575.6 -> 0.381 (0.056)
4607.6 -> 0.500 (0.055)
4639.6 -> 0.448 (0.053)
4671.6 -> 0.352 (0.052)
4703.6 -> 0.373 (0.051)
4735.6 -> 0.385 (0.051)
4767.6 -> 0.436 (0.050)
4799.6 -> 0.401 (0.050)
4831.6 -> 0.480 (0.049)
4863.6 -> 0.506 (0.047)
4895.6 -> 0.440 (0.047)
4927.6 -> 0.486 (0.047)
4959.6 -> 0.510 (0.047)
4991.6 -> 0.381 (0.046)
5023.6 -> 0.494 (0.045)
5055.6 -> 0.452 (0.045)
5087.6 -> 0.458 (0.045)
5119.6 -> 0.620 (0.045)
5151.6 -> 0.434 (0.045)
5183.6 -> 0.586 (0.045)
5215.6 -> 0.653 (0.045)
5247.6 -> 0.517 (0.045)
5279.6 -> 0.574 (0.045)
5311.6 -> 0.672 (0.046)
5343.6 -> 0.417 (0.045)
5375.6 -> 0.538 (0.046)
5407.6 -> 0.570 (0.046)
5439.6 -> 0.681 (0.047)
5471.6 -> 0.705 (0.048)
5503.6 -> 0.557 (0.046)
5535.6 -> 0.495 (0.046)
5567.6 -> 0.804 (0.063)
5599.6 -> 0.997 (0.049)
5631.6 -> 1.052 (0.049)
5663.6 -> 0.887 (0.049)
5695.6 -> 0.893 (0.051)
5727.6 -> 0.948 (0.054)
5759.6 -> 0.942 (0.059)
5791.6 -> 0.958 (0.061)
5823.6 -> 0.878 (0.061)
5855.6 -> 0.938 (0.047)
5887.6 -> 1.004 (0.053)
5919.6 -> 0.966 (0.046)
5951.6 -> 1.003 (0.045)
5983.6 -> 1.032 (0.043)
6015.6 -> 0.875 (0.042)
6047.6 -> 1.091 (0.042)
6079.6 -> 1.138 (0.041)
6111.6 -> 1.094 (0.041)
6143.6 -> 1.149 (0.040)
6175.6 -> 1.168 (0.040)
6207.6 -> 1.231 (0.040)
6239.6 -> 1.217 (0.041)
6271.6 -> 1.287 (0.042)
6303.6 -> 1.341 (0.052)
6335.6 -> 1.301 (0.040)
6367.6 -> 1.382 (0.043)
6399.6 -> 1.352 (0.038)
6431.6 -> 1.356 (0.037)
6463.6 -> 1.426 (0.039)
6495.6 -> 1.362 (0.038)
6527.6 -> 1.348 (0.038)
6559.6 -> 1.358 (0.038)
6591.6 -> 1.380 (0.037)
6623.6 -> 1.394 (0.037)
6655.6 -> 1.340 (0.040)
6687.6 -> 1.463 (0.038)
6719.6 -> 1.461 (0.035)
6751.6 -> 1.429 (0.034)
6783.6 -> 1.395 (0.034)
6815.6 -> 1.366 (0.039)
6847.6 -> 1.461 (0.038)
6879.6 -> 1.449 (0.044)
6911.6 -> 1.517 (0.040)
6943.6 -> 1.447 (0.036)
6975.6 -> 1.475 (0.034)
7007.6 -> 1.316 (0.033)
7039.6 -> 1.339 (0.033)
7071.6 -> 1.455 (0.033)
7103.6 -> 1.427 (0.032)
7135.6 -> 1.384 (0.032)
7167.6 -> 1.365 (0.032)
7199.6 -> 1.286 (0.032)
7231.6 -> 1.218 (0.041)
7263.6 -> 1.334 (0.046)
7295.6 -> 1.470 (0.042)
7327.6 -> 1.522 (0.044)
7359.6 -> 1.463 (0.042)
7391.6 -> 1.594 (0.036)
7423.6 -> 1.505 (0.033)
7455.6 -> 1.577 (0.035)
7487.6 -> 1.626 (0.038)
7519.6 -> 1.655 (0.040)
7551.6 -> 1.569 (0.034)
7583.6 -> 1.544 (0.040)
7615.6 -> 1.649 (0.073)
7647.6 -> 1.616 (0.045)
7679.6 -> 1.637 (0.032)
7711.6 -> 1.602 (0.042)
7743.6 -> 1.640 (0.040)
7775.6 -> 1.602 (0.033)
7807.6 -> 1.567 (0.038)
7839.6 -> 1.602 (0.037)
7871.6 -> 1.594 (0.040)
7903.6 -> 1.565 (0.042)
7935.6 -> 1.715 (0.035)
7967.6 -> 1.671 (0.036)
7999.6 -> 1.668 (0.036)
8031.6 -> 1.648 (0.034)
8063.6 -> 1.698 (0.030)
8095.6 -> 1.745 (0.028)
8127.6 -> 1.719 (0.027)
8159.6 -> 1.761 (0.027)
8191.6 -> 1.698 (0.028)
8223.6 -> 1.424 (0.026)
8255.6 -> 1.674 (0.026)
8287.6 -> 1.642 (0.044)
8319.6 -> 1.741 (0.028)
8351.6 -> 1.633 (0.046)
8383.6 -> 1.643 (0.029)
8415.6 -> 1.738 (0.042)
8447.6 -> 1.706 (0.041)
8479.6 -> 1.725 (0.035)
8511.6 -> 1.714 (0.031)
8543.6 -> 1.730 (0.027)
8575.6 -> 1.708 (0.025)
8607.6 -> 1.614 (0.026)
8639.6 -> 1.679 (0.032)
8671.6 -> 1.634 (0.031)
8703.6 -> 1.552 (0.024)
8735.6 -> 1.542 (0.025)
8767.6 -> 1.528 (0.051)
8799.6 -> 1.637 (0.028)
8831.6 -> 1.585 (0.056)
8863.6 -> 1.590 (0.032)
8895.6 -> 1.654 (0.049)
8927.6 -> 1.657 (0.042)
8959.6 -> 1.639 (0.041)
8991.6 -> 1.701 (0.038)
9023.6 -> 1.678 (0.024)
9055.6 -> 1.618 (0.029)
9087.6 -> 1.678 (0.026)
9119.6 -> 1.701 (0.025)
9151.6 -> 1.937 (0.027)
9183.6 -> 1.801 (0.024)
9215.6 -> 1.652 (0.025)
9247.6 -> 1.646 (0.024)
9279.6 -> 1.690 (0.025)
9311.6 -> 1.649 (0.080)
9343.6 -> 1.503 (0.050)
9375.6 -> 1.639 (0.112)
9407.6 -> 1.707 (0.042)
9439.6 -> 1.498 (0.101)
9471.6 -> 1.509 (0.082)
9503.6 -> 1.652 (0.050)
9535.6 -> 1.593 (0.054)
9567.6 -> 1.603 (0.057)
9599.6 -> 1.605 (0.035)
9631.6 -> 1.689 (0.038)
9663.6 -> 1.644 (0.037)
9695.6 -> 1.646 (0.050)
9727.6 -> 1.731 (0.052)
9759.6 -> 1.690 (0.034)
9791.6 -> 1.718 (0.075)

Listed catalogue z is 0.40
